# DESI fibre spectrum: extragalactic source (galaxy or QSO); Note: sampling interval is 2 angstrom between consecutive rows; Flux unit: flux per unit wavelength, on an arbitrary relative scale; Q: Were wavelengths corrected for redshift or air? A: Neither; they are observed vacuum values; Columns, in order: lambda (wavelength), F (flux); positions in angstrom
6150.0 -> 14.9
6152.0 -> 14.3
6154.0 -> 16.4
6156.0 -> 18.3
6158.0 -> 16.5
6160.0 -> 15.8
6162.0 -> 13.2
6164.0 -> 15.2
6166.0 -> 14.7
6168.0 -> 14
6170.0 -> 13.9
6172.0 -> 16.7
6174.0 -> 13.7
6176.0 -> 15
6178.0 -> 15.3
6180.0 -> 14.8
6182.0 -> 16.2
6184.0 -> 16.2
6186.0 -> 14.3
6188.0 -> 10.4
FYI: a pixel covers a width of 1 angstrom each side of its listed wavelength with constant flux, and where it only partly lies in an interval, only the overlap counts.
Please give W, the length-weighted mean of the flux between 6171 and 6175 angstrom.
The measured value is 15.2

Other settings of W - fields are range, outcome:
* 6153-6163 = 16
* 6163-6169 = 14.6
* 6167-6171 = 13.9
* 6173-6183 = 15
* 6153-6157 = 17.4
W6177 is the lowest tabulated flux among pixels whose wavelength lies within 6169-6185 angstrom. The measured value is 13.7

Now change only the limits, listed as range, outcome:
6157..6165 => 13.2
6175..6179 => 15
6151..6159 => 14.3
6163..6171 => 13.9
